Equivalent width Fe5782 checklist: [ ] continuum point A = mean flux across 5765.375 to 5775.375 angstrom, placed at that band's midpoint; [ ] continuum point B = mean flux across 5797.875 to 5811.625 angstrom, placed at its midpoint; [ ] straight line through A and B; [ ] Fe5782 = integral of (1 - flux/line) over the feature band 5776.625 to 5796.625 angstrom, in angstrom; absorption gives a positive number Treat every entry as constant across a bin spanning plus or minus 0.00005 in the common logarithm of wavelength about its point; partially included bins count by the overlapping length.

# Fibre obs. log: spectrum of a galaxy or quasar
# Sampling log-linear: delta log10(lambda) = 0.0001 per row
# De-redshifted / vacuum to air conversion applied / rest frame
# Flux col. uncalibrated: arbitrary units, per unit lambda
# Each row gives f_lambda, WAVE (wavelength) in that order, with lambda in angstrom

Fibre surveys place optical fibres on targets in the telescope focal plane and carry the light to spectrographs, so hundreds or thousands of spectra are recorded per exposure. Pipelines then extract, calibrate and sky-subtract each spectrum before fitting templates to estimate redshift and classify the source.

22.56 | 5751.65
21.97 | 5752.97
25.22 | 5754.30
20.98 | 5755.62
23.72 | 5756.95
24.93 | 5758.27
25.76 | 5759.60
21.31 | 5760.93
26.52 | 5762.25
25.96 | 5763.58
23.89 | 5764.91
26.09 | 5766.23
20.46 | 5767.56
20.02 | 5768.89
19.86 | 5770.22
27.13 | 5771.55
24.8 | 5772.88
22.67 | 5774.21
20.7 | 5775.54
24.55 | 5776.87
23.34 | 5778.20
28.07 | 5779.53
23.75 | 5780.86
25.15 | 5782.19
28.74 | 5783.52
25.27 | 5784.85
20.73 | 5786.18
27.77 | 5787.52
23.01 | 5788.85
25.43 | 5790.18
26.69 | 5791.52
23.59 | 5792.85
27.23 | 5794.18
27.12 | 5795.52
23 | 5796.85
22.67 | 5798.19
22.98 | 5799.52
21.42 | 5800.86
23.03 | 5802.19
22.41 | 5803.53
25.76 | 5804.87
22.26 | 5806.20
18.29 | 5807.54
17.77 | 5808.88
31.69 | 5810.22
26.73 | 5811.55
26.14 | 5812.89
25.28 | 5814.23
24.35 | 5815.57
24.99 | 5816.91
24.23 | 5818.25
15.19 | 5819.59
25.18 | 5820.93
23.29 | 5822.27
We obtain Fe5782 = -2.0 angstrom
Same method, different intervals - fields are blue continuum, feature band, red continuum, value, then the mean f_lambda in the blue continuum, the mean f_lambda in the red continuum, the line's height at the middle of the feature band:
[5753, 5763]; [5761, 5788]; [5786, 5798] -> 0.31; 23.9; 25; 24.5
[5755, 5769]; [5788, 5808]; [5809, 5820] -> 0.53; 23.7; 24.7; 24.4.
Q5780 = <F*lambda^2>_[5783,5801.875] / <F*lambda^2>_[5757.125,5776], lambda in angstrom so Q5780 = 1.05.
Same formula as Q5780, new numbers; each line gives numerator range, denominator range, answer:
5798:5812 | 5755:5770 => 1.00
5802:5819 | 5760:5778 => 1.04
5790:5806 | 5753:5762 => 1.04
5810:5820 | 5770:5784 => 1.02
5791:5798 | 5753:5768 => 1.07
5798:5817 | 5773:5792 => 0.97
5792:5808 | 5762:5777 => 1.01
